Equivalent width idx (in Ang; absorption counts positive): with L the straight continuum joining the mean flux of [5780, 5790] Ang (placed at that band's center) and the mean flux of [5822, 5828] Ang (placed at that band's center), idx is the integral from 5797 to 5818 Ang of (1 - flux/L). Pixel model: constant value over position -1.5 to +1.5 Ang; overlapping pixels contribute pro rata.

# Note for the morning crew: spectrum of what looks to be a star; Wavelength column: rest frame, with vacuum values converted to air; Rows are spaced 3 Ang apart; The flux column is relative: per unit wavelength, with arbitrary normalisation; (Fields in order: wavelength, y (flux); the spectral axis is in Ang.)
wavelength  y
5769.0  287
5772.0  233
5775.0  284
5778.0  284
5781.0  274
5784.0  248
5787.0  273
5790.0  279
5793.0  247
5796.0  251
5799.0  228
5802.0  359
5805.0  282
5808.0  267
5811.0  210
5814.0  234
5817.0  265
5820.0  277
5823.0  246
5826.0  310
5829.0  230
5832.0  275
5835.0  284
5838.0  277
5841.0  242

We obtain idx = 0.7 Ang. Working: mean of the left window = 267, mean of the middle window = 263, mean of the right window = 277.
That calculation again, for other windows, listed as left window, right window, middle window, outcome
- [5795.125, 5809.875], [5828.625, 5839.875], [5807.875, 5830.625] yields 1.55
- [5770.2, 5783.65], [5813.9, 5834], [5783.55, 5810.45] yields -0.29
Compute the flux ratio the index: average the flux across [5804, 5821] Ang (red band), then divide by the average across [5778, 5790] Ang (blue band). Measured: 0.95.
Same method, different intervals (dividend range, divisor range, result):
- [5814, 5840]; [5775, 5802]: 1.00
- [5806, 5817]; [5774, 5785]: 0.89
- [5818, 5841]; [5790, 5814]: 1.03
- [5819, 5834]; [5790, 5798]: 1.06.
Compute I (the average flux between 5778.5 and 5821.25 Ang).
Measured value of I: 264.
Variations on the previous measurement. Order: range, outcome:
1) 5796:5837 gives 266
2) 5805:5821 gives 253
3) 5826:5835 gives 267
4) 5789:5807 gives 274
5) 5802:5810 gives 286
